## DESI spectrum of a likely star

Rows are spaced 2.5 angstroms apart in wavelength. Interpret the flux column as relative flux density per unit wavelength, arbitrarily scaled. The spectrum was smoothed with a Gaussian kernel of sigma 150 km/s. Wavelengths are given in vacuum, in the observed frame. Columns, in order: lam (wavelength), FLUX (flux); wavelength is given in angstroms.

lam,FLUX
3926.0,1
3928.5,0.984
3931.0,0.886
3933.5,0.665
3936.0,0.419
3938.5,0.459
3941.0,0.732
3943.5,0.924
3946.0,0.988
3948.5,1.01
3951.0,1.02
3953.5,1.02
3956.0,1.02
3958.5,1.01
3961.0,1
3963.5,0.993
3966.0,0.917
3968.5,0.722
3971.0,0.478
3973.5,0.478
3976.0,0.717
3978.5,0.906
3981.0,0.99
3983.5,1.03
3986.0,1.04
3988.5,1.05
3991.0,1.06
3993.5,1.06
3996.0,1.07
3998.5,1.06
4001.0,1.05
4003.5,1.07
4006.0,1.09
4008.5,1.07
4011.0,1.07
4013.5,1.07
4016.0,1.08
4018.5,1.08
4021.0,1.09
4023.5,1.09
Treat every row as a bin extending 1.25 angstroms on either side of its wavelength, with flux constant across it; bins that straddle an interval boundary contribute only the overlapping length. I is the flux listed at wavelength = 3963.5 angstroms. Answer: 0.993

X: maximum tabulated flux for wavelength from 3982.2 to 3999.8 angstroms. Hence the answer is 1.07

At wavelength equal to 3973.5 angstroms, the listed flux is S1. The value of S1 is 0.478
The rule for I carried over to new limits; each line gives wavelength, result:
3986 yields 1.04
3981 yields 0.99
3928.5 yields 0.984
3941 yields 0.732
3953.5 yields 1.02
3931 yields 0.886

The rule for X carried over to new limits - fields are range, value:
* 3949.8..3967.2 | 1.02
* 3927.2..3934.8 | 0.984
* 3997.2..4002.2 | 1.06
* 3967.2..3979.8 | 0.906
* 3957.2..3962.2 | 1.01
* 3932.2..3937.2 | 0.665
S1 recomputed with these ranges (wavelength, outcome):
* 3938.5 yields 0.459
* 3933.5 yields 0.665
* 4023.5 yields 1.09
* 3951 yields 1.02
